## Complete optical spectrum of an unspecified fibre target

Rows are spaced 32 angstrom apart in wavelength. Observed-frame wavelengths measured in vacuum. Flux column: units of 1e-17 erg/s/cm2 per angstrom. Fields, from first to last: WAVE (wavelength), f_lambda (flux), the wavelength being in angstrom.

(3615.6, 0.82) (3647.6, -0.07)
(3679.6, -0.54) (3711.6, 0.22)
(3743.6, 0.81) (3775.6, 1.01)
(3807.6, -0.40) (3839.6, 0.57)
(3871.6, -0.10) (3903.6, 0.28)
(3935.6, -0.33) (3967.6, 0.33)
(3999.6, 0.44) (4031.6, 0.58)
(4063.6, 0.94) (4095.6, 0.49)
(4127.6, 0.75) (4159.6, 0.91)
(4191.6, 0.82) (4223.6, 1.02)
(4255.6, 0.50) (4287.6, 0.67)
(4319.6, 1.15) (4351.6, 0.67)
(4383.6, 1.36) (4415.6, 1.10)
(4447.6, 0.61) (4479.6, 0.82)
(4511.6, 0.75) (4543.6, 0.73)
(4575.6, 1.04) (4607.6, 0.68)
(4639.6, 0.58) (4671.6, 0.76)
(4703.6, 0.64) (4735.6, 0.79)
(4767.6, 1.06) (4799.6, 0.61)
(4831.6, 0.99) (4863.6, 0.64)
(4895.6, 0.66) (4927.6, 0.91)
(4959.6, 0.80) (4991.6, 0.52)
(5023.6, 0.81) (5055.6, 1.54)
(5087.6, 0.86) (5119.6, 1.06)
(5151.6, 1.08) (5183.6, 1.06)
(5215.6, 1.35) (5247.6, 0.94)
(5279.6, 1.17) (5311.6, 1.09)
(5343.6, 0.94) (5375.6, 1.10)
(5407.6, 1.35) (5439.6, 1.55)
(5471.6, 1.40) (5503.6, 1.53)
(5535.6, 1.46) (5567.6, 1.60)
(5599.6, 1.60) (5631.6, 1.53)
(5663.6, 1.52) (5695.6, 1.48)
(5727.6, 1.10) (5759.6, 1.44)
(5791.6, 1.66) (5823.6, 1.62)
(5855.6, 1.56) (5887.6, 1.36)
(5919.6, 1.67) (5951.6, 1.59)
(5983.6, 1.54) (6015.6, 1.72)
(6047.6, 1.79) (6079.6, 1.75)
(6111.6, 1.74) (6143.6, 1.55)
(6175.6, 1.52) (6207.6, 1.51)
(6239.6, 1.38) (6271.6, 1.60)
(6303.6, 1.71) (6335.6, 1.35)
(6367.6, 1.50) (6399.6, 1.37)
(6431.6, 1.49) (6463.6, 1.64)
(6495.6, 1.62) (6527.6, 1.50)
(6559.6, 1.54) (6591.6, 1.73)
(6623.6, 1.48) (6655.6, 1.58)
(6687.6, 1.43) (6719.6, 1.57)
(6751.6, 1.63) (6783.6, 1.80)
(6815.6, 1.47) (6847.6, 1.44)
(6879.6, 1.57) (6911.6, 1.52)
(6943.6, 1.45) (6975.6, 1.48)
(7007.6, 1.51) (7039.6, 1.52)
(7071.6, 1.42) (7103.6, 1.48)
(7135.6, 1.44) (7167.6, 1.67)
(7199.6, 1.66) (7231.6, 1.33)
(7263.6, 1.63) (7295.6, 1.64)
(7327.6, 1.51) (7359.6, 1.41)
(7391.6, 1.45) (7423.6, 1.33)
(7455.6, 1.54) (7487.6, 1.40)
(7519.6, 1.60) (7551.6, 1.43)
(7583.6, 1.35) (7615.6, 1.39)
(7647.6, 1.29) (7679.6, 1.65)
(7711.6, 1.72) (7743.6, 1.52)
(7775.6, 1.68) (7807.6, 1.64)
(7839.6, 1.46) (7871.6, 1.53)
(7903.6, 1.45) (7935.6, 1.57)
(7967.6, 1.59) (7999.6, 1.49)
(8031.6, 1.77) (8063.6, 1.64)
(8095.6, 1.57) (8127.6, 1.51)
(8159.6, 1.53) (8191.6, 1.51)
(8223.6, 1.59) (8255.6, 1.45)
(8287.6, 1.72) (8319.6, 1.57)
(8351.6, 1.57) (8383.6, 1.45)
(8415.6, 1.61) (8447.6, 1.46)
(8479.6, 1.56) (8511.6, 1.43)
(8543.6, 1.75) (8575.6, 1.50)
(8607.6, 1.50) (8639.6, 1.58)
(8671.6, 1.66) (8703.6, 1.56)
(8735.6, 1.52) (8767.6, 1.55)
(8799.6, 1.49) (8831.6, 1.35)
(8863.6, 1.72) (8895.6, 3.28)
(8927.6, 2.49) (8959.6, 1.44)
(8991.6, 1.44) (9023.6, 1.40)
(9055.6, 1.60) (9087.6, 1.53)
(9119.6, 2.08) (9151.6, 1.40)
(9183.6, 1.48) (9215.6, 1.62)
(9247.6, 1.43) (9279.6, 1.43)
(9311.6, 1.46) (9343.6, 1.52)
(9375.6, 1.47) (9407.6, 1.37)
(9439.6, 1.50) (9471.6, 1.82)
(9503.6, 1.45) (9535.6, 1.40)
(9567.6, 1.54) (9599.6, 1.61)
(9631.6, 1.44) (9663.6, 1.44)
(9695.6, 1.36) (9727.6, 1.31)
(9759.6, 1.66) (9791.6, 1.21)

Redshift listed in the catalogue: 0.355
